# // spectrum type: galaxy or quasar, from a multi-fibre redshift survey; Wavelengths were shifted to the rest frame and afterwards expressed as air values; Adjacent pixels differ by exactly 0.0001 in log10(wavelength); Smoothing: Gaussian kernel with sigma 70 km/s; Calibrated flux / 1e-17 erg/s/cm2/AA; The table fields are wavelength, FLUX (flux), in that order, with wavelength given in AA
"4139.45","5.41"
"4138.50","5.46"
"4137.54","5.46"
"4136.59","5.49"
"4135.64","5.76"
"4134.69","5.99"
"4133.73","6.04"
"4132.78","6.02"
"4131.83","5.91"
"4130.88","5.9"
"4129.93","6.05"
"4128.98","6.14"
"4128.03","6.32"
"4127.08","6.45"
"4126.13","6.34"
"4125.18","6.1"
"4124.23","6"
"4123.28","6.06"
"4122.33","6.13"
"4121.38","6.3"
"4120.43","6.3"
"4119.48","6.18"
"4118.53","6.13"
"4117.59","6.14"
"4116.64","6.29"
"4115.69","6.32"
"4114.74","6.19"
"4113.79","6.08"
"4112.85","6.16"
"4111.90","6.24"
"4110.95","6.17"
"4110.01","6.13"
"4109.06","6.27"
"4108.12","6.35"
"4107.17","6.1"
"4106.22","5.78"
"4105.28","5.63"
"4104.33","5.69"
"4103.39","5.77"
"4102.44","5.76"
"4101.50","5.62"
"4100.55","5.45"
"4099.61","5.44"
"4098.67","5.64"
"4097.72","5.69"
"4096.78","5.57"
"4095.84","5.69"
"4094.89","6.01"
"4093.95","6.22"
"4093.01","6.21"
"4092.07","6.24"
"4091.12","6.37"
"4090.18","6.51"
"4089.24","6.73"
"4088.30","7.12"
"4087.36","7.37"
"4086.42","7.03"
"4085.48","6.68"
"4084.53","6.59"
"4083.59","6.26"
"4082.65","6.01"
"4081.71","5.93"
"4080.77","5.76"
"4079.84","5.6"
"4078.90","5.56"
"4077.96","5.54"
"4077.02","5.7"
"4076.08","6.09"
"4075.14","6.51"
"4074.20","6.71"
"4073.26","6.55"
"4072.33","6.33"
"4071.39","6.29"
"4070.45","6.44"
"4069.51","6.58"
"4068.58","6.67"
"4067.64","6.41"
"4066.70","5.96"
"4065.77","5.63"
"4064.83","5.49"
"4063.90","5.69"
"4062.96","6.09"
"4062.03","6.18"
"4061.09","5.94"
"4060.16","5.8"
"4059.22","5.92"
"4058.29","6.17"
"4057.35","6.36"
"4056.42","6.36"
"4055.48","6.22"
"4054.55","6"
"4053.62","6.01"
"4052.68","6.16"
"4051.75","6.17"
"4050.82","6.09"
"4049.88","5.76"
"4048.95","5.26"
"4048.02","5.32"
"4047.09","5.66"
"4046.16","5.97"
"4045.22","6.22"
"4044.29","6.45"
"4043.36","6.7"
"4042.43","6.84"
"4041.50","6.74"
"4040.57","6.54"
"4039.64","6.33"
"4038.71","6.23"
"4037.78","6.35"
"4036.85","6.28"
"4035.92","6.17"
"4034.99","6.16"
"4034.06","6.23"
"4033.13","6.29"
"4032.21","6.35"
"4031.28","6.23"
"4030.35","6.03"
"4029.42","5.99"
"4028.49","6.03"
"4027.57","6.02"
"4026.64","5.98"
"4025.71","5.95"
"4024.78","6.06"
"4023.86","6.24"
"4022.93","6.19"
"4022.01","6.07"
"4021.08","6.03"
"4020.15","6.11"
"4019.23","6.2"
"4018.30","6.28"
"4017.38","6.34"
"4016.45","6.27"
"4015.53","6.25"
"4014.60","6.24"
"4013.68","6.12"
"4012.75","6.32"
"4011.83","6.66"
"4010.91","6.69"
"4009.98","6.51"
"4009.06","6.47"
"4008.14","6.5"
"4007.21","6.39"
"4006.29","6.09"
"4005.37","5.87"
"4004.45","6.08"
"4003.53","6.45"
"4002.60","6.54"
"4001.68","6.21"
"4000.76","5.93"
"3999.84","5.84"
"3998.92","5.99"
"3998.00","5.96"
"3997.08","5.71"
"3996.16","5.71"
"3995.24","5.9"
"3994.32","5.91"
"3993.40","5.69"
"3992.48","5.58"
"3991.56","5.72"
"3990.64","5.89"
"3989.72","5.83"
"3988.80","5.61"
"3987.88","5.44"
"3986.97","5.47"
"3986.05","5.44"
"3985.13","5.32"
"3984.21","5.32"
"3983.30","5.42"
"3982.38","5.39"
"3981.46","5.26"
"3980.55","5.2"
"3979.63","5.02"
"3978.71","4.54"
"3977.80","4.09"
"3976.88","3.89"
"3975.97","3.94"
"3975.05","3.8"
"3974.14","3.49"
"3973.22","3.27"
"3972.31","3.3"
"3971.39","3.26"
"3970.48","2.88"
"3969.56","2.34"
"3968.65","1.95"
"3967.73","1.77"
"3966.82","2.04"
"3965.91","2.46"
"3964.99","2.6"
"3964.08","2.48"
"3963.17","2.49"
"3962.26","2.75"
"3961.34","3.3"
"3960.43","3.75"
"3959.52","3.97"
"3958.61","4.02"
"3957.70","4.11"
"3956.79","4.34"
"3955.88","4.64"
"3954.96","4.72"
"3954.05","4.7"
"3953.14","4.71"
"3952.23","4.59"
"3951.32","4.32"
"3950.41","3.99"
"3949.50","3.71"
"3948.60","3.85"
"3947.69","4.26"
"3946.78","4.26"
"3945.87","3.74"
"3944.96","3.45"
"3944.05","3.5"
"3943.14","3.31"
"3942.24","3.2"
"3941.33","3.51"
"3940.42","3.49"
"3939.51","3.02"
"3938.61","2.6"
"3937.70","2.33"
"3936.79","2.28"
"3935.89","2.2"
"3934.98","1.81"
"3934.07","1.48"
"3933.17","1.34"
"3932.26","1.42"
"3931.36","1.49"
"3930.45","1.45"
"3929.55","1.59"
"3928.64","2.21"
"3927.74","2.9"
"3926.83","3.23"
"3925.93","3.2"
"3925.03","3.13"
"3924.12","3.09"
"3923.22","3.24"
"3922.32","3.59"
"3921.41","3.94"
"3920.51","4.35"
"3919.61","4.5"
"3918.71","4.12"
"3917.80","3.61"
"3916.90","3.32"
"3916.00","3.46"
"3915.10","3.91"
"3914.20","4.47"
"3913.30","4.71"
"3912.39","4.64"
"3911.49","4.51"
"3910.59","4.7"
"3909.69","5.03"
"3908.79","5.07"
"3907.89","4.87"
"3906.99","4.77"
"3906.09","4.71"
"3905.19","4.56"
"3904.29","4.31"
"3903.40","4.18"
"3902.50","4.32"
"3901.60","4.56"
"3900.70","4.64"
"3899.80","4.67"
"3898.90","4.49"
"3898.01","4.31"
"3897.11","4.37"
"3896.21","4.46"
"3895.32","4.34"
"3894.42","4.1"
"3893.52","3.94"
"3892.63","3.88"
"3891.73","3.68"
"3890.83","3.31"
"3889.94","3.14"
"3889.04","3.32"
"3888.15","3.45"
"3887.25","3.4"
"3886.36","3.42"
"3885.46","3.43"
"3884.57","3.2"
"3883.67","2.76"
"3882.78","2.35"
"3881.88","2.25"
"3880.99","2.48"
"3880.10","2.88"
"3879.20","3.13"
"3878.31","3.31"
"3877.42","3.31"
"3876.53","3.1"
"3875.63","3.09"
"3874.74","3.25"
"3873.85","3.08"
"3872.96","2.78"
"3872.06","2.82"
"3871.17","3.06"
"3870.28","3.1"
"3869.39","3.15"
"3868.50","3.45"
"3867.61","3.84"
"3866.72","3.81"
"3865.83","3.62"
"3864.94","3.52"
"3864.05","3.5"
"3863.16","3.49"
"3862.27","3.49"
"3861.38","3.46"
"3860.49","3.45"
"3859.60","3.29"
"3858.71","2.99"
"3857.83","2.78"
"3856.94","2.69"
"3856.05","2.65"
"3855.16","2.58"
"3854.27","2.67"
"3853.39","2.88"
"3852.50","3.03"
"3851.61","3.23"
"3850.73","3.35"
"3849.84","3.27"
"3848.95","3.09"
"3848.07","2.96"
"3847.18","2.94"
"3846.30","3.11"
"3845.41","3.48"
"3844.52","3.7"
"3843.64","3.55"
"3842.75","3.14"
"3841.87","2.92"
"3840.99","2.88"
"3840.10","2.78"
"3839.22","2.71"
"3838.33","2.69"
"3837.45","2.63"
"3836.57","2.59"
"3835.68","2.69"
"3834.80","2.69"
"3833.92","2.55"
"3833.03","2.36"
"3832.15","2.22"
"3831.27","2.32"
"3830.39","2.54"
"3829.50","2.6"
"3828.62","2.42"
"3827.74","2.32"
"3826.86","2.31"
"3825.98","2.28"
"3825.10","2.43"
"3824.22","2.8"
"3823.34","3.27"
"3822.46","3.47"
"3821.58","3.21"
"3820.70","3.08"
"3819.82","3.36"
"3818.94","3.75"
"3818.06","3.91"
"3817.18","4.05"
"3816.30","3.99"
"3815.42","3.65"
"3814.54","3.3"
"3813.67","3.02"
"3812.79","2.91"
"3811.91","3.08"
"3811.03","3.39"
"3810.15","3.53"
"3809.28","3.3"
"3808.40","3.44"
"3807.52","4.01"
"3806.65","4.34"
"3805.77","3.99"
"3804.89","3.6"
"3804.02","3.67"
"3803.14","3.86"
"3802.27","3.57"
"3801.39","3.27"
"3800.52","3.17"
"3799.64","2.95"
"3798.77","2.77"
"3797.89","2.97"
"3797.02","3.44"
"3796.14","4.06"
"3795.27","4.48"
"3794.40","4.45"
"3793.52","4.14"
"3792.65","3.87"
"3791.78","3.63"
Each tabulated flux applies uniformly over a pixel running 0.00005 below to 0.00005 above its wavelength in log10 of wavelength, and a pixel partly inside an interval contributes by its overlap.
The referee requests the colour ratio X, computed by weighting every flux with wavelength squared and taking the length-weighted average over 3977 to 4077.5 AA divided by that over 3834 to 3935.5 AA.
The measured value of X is 1.92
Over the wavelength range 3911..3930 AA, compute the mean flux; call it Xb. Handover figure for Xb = 3.61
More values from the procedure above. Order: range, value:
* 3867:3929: 3.71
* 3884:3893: 3.41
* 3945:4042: 5.16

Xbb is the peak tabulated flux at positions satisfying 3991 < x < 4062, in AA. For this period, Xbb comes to 6.84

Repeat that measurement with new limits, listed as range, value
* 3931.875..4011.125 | 6.69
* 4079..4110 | 7.37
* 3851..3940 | 5.07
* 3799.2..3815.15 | 4.34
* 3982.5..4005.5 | 6.54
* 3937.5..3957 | 4.72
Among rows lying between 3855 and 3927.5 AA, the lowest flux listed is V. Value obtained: 2.25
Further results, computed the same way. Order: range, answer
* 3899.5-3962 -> 1.34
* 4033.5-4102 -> 5.26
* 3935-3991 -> 1.77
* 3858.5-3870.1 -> 2.99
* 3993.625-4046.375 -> 5.71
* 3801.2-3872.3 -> 2.22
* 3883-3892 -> 2.76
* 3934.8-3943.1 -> 1.81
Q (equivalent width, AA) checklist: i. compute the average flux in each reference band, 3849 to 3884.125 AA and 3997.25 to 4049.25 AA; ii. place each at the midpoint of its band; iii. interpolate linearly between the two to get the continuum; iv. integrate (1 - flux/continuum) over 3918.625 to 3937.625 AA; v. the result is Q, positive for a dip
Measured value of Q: 7.21 AA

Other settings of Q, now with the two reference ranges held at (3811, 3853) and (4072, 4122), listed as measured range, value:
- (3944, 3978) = 7.3 AA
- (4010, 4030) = -3.8 AA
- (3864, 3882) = 1.5 AA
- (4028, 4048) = -3.0 AA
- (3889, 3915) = -3.6 AA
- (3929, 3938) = 5.3 AA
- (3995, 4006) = -2.3 AA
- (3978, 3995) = -2.1 AA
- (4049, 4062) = -1.0 AA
